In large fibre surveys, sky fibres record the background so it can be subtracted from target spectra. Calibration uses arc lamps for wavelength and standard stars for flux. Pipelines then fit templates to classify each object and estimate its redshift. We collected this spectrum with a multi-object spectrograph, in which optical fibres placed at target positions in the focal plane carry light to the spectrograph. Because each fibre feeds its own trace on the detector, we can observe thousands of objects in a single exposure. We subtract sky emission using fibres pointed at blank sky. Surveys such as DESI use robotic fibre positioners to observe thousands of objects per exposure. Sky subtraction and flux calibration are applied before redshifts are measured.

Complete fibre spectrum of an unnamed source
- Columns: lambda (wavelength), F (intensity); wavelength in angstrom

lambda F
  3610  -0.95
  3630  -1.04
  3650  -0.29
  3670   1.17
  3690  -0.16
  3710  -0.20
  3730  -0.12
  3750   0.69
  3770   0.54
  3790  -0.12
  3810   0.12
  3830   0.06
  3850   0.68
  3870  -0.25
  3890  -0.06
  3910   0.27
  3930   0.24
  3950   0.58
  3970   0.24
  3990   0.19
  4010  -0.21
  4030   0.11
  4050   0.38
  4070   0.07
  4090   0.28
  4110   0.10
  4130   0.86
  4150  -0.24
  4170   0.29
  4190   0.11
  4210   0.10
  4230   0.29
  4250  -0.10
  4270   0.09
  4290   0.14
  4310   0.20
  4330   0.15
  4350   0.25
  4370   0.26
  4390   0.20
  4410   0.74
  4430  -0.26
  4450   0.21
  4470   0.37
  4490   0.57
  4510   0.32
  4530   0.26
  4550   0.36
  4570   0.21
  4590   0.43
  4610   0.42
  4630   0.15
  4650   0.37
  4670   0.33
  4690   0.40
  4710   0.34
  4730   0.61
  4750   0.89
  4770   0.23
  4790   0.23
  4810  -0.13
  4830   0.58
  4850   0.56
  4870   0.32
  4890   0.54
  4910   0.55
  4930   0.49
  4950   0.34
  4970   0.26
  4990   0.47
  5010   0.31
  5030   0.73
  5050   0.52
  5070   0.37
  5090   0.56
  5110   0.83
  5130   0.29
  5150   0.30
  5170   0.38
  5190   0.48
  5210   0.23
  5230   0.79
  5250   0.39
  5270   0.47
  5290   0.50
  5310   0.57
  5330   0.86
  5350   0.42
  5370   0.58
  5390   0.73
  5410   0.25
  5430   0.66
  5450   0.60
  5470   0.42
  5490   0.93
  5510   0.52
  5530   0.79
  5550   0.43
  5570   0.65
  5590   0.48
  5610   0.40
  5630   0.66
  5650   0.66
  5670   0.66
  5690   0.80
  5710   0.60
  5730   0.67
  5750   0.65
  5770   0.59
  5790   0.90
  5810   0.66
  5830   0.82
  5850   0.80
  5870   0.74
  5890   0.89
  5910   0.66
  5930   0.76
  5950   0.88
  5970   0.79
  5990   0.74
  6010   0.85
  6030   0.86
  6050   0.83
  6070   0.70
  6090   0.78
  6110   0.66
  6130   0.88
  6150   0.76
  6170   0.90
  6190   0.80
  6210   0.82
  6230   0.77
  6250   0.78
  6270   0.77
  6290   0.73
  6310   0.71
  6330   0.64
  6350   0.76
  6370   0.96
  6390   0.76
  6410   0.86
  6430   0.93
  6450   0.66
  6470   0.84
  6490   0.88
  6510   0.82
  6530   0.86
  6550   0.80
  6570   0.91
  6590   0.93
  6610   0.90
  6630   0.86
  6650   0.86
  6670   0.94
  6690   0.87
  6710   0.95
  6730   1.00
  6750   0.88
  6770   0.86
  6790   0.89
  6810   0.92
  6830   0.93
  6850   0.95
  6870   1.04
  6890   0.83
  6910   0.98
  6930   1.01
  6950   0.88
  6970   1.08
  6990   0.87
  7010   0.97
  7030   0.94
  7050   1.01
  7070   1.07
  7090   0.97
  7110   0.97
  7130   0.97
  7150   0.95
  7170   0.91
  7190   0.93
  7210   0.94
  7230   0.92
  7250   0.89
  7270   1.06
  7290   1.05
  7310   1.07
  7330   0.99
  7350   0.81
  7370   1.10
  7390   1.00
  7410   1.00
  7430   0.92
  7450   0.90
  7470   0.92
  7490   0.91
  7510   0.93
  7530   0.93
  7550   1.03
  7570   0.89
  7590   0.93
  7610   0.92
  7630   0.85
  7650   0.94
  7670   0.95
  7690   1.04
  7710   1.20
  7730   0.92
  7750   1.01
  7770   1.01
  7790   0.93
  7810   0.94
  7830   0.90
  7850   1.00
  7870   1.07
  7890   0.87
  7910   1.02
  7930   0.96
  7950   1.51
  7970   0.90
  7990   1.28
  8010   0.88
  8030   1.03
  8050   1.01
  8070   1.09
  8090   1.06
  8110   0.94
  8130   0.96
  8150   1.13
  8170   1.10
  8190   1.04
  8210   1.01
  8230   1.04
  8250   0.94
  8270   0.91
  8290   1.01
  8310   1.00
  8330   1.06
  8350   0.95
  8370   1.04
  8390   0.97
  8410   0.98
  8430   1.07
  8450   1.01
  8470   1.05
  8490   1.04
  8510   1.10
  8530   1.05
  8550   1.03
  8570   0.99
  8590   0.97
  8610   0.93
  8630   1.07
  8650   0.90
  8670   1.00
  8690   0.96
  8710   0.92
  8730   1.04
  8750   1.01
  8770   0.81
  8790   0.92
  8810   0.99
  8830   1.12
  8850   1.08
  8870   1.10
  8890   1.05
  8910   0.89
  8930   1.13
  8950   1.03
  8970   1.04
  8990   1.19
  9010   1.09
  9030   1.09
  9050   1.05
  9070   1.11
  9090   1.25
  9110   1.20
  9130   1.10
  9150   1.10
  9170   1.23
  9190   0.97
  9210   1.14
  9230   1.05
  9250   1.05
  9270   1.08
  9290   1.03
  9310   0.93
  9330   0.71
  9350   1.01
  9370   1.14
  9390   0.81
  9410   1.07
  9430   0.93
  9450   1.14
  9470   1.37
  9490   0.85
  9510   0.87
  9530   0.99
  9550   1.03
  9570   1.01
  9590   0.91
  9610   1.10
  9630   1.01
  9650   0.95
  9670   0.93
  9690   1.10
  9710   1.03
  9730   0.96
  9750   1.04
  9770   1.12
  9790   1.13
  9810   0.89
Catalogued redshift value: 0.21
